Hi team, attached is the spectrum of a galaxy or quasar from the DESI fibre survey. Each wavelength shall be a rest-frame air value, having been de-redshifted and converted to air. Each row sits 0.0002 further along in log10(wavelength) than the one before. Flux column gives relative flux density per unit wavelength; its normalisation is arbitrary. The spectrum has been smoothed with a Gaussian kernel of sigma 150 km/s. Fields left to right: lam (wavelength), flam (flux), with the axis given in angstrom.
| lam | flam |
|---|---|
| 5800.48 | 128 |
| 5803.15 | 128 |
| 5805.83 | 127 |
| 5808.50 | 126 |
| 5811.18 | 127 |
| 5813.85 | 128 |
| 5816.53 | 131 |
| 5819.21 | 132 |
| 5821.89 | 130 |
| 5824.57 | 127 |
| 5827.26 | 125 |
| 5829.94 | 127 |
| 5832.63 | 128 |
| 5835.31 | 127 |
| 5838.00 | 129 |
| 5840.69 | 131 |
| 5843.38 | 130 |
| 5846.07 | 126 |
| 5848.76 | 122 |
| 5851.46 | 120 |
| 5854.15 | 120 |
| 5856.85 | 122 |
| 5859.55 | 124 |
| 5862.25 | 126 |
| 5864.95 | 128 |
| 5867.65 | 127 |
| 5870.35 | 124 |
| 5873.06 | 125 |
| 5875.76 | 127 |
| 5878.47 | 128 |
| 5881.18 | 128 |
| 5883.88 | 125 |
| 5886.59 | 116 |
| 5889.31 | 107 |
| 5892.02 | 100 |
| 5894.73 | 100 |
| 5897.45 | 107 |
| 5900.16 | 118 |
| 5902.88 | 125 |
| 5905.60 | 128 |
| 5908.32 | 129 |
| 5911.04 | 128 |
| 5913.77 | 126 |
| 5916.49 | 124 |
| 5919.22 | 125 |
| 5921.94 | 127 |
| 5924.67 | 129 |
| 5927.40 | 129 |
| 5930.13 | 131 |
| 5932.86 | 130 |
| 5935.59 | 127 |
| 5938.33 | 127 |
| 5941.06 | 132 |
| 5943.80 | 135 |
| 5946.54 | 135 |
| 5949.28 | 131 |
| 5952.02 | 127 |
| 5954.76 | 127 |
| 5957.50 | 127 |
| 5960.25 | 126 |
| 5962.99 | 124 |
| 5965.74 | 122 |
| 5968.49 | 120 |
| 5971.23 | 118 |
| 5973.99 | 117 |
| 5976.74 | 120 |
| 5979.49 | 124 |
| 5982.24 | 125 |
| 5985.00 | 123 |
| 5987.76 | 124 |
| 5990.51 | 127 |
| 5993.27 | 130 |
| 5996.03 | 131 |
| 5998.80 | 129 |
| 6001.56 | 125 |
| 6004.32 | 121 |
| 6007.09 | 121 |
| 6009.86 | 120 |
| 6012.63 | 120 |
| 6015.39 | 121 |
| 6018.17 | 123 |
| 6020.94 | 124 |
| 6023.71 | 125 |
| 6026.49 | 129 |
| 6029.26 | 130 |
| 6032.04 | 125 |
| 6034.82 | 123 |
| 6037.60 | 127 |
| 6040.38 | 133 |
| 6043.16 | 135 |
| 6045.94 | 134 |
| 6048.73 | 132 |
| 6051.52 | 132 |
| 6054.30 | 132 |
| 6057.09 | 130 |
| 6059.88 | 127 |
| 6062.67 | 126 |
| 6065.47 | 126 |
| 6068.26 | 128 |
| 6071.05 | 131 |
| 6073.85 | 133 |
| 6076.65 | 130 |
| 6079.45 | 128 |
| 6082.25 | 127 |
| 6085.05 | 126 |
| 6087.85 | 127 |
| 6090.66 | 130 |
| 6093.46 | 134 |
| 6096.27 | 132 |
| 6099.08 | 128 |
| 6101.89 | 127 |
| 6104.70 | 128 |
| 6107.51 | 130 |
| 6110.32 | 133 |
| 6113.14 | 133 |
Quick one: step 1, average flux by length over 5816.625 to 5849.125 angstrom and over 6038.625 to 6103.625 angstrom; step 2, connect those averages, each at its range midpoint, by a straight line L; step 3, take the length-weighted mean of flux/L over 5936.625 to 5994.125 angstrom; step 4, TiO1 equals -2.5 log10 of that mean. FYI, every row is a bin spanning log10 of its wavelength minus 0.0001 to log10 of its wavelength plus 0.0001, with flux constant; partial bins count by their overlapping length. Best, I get 0.029 mag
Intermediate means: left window 128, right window 130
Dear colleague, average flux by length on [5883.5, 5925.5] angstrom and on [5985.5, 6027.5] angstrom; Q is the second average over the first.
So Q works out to 1.04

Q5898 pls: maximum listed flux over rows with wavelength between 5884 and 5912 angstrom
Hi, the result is 129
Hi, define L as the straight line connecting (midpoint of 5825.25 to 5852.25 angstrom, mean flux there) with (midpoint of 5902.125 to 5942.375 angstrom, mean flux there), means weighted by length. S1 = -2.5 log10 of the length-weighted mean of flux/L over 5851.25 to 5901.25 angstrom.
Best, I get 0.07 mag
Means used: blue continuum 127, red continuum 128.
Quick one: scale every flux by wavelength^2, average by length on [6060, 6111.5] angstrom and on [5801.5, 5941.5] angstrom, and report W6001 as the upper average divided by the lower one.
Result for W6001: 1.11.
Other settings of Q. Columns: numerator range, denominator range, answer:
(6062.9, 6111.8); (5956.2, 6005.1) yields 1.04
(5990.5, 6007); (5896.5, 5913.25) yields 1.03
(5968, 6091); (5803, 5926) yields 1.02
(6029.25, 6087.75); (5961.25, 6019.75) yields 1.05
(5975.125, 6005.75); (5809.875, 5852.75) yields 0.98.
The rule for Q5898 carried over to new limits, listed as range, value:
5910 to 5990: 135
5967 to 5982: 124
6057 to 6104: 134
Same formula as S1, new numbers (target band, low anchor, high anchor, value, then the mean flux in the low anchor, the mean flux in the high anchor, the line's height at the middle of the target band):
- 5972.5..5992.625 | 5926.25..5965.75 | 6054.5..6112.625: 0.05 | 129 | 129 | 129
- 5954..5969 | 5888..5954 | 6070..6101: 0.01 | 124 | 130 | 125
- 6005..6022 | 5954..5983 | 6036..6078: 0.05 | 123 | 130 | 127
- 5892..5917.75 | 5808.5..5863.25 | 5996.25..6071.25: 0.06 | 127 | 127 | 127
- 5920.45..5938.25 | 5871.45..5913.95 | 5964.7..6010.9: -0.07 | 120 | 123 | 121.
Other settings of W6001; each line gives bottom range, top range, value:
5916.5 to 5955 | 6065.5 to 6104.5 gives 1.05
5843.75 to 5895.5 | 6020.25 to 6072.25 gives 1.13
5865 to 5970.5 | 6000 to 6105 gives 1.07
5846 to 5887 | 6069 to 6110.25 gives 1.12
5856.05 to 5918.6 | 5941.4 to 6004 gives 1.07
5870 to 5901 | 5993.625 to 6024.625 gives 1.10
